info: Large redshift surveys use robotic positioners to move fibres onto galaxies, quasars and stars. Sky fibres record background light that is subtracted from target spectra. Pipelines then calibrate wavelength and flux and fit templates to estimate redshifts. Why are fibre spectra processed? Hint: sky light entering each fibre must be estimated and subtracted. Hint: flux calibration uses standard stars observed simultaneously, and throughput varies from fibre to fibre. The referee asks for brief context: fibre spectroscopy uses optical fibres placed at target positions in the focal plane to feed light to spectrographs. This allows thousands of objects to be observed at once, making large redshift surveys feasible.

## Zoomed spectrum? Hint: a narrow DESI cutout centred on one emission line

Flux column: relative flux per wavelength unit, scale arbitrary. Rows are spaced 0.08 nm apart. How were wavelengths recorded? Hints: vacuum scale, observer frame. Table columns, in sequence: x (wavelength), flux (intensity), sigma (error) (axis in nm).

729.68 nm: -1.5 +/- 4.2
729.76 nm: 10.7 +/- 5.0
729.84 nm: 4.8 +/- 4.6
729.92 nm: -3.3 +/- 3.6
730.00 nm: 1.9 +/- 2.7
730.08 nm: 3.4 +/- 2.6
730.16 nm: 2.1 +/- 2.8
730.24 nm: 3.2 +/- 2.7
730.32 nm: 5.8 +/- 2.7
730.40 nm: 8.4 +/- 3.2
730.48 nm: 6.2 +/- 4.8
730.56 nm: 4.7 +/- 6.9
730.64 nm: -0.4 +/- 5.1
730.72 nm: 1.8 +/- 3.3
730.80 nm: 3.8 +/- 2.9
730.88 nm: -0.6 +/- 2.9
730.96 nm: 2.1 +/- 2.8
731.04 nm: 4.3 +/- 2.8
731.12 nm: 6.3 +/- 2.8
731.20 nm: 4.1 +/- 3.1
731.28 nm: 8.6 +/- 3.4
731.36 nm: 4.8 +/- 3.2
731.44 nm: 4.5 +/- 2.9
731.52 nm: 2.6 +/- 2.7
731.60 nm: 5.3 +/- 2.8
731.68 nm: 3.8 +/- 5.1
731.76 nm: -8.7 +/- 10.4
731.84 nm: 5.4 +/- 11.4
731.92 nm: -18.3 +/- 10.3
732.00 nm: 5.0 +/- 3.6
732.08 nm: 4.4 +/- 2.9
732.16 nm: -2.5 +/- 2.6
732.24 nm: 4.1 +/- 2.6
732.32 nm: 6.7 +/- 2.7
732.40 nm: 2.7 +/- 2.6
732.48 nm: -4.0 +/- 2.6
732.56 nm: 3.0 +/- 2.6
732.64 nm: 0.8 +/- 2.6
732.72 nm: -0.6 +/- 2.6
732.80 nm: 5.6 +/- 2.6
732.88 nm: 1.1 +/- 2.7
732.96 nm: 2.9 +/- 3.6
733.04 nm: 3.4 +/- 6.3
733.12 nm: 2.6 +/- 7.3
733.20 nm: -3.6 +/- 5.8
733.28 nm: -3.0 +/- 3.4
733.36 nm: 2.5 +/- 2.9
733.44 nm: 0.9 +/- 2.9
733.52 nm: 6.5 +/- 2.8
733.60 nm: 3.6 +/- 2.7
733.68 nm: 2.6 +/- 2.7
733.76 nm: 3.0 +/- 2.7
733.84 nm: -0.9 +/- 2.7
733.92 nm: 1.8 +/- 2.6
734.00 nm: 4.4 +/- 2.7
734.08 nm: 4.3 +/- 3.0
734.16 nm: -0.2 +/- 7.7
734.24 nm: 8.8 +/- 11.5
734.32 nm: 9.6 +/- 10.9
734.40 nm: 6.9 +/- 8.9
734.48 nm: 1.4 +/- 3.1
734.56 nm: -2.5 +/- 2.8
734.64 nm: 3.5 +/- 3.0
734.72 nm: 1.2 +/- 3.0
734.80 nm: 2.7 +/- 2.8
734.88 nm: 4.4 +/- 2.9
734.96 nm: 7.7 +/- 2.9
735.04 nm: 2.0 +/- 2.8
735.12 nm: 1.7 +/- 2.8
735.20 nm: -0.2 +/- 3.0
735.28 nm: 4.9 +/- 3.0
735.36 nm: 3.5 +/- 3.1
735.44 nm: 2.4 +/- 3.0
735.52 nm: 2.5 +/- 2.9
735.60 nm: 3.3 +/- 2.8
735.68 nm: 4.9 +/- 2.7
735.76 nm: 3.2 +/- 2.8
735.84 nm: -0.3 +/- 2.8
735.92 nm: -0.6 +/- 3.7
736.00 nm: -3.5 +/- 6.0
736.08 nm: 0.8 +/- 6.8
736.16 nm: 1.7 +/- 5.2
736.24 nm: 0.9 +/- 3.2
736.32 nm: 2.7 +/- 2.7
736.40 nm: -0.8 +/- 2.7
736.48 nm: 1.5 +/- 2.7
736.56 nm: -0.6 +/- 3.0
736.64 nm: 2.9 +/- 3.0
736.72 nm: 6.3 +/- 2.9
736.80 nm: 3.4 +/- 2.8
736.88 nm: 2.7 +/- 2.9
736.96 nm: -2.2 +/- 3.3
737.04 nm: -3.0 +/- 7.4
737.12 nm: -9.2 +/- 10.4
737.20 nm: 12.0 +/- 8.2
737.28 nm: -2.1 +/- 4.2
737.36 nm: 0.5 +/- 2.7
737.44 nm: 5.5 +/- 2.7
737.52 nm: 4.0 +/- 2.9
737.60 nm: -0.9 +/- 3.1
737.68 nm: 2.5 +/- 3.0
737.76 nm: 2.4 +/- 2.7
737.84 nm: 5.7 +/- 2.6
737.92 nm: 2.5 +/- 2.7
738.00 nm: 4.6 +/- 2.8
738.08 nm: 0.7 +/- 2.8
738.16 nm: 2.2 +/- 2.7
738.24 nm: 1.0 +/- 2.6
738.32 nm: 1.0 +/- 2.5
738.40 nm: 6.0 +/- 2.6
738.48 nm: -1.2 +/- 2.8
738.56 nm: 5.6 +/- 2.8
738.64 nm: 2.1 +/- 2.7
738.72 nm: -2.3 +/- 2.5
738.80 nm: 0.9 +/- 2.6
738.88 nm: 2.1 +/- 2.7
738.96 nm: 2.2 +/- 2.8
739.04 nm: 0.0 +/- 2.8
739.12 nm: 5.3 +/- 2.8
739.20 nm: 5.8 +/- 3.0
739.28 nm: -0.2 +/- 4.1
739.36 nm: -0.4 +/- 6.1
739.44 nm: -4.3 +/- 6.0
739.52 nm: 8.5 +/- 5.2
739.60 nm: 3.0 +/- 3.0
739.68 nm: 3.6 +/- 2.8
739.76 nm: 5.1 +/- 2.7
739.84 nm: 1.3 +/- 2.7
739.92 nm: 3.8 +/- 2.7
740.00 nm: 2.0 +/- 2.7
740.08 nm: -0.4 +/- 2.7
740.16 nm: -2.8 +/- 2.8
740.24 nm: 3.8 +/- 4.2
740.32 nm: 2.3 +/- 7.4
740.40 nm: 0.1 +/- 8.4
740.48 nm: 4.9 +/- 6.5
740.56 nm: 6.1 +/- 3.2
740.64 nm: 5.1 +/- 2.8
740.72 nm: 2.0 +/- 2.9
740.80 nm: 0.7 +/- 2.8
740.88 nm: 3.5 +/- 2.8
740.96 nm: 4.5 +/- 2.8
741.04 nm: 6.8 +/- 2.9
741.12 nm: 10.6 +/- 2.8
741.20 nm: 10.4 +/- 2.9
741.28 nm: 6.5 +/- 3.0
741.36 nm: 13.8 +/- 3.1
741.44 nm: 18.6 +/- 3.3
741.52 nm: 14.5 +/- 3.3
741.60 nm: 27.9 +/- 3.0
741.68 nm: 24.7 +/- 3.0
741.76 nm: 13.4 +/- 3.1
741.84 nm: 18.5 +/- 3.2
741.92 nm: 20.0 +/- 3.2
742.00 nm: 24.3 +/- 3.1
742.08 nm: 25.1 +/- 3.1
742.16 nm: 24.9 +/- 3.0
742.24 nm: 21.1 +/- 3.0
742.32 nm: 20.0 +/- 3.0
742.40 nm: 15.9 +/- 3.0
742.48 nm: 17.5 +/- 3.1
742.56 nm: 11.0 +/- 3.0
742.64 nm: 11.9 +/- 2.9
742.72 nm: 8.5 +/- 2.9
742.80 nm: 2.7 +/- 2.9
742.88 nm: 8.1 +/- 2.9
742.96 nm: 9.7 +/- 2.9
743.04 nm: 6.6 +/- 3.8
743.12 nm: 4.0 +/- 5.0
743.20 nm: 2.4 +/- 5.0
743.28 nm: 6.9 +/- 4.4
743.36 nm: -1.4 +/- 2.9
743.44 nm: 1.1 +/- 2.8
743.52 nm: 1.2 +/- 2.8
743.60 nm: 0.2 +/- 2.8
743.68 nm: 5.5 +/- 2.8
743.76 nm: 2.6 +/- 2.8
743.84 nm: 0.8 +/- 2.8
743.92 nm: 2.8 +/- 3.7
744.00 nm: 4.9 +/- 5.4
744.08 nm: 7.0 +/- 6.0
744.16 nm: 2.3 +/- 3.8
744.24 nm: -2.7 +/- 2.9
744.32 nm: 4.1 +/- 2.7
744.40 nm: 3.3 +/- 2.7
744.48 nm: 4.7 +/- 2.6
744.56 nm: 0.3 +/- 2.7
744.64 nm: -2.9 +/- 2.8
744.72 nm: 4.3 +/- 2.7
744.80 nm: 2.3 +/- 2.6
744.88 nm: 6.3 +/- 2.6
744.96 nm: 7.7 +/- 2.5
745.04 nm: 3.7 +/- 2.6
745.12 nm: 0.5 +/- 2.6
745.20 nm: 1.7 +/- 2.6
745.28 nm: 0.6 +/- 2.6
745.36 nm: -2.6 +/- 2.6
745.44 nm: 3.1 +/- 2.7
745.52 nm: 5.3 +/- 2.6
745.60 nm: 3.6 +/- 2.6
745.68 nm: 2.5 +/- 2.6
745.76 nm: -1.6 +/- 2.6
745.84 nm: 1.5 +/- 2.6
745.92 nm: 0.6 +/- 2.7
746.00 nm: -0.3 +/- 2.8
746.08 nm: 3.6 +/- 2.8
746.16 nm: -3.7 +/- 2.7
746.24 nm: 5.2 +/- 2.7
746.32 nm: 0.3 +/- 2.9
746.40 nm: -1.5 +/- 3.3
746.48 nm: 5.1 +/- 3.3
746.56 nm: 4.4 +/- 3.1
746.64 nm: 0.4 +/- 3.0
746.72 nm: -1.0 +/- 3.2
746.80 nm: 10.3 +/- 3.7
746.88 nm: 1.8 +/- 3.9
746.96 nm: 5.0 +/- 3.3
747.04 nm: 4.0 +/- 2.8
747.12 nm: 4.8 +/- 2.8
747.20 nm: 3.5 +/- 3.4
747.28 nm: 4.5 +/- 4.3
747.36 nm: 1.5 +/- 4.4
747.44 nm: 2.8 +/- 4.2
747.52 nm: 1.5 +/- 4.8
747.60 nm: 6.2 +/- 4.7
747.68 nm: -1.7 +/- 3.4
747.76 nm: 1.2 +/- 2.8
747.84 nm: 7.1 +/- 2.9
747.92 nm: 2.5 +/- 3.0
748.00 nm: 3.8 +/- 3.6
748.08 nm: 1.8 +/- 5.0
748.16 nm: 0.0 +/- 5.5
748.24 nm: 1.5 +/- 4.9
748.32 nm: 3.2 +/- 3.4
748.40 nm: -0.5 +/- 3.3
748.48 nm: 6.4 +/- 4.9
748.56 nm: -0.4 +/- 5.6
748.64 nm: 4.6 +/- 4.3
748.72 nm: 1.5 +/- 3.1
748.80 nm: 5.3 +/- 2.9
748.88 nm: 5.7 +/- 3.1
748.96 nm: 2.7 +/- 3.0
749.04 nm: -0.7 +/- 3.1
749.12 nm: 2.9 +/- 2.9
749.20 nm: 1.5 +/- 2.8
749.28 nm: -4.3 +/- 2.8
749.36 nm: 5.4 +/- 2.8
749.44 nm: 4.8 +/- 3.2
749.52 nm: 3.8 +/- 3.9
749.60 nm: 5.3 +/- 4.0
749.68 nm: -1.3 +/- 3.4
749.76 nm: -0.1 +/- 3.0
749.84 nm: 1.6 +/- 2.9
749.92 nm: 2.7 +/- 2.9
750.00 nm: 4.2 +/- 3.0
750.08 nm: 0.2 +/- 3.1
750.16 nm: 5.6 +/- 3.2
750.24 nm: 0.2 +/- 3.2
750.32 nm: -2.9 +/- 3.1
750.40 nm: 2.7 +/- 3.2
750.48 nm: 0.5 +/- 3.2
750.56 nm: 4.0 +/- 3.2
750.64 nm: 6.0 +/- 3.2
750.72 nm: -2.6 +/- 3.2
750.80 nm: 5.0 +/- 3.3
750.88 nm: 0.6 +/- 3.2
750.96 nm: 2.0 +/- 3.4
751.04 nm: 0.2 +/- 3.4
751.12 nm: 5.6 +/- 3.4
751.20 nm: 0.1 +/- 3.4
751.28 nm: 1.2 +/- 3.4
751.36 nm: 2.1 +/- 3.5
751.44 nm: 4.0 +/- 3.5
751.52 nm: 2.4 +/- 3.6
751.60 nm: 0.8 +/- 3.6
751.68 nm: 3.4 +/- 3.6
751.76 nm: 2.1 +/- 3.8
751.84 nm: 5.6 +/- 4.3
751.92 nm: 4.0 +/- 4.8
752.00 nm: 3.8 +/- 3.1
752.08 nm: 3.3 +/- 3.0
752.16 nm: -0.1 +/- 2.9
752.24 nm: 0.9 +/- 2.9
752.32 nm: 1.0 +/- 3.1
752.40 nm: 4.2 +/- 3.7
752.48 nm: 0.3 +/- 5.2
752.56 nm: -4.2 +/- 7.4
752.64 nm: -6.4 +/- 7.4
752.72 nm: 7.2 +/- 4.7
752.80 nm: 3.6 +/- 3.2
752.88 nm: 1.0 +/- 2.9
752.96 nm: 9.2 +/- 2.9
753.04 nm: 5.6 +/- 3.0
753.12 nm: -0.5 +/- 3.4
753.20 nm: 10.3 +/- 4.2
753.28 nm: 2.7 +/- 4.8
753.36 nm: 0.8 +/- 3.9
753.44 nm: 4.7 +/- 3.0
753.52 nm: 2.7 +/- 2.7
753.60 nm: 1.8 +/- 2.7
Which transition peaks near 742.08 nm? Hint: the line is [O II] 3727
